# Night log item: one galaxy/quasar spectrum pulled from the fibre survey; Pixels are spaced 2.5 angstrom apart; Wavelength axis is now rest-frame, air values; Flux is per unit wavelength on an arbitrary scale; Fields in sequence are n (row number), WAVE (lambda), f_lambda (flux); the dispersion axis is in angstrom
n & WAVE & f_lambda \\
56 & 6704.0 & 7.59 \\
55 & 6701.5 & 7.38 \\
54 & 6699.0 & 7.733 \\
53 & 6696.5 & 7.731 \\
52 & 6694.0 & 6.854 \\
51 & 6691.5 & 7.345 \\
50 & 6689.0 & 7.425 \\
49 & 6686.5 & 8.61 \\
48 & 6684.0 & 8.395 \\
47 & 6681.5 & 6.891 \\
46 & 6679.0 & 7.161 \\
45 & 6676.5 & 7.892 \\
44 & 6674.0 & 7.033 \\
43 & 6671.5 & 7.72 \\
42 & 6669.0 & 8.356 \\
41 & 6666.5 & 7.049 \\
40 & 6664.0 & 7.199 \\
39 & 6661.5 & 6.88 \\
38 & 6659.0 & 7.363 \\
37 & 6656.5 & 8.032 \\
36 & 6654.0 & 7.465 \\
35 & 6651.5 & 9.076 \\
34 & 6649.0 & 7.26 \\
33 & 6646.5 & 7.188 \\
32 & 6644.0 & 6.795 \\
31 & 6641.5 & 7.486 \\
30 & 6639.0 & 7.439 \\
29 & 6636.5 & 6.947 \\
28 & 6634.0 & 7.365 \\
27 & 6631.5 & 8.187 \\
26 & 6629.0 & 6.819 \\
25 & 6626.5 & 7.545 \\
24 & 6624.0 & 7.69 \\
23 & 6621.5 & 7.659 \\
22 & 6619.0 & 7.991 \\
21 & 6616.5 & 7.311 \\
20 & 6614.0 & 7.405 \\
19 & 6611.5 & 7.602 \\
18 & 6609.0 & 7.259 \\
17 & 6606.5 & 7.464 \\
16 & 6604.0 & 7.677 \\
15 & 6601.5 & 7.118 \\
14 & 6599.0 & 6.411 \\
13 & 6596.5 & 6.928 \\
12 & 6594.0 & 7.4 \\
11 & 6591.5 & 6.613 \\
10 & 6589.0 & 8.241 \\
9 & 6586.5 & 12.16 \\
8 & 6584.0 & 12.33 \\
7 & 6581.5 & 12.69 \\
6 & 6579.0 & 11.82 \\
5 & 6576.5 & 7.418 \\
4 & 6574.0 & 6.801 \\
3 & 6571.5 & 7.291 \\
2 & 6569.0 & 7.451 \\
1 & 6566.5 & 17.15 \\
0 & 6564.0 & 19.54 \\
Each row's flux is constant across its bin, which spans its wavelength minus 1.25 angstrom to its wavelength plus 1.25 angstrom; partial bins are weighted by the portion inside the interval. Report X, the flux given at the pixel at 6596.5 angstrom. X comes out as 6.928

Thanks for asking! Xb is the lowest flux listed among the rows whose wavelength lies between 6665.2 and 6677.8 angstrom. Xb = 7.033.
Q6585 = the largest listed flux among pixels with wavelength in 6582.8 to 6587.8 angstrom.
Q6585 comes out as 12.33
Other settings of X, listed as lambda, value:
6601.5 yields 7.118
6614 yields 7.405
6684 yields 8.395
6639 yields 7.439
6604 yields 7.677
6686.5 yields 8.61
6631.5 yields 8.187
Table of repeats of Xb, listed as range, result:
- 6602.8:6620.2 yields 7.259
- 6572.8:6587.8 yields 6.801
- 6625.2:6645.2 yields 6.795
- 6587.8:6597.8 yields 6.613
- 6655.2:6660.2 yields 7.363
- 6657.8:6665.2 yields 6.88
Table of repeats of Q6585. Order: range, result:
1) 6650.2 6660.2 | 9.076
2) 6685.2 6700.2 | 8.61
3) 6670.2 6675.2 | 7.72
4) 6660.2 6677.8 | 8.356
